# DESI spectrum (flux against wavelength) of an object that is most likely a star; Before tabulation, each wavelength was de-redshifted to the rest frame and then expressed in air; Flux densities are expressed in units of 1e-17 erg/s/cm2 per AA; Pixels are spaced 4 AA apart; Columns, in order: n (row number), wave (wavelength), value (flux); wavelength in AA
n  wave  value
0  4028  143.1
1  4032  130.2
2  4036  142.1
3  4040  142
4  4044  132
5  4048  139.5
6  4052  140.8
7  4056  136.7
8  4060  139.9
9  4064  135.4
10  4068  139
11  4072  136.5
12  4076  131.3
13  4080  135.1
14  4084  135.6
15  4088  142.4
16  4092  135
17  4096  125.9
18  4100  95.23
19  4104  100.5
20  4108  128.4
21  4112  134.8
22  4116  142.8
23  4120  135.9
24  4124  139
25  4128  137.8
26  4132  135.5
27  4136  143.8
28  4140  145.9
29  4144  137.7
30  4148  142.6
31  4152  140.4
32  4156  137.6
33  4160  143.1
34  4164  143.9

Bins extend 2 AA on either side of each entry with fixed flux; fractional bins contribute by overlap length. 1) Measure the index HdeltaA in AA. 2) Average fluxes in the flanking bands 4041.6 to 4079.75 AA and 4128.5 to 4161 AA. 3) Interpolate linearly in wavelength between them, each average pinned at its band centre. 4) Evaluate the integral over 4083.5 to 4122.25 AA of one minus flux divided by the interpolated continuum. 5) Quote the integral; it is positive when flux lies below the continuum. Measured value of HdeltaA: 3.2 AA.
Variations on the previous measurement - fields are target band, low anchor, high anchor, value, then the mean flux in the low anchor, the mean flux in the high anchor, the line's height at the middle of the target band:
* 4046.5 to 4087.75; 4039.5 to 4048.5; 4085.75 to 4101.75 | -1.80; 137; 125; 131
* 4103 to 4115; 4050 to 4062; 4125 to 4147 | 1.29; 139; 140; 140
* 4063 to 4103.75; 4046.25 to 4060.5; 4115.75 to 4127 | 2.69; 139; 139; 139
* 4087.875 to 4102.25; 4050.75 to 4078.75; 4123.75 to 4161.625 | 1.70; 137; 140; 138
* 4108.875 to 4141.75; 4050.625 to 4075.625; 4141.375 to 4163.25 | 0.16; 138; 141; 140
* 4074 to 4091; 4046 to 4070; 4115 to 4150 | 0.37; 139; 140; 139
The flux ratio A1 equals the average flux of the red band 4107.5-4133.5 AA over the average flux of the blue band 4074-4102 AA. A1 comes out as 1.1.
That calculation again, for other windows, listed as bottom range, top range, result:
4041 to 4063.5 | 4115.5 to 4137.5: 1.01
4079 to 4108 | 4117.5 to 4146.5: 1.12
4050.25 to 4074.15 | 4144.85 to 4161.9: 1.02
